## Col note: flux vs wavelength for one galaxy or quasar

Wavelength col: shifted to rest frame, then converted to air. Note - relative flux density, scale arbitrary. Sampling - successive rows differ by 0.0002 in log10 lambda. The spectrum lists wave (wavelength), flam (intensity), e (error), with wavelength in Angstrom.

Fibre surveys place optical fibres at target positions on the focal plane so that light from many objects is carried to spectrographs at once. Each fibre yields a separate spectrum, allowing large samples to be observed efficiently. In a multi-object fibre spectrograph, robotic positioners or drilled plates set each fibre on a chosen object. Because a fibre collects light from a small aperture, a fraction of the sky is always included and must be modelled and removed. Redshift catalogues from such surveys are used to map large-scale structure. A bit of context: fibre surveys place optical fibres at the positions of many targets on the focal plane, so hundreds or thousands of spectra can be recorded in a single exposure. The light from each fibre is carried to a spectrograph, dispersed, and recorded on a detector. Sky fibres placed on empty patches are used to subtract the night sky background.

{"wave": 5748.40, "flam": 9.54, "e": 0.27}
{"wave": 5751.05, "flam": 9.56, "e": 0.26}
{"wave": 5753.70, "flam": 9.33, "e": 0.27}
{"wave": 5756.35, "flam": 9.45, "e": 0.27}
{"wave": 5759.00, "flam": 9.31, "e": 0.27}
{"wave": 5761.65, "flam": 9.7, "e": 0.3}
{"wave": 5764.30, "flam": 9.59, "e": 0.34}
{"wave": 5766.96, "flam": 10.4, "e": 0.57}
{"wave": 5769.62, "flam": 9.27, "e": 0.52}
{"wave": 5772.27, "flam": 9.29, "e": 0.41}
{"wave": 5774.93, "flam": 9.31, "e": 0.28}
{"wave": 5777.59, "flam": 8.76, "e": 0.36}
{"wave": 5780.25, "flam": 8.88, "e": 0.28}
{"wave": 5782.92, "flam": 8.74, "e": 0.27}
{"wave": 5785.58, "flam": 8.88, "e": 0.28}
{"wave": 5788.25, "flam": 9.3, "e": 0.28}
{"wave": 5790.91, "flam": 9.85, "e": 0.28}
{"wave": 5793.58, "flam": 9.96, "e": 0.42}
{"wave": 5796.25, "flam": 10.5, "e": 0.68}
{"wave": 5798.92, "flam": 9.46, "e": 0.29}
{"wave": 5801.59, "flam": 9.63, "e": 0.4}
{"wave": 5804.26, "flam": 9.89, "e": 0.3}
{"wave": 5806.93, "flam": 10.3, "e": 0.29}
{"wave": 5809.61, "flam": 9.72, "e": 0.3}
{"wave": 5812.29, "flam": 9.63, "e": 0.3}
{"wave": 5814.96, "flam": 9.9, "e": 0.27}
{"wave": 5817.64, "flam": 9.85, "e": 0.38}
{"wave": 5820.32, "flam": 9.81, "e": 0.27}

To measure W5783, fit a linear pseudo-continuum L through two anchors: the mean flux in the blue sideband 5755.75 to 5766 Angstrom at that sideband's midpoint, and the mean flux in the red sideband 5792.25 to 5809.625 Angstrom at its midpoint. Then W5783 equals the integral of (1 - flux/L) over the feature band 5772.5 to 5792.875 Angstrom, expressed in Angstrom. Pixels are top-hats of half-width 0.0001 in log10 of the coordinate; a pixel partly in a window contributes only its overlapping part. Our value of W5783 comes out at 1.30 Angstrom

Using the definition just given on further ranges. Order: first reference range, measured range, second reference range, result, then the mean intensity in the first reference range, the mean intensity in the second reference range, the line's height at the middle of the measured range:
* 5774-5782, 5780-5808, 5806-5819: -0.67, 8.95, 9.86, 9.37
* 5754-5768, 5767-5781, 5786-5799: 0.68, 9.65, 9.78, 9.7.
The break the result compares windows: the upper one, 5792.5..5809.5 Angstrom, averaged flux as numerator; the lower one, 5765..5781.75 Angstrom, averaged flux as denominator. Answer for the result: 1.07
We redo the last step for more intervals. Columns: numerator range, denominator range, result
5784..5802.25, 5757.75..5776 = 1.01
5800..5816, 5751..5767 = 1.03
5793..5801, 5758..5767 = 1.03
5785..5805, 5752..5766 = 1.02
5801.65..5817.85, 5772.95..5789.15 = 1.10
